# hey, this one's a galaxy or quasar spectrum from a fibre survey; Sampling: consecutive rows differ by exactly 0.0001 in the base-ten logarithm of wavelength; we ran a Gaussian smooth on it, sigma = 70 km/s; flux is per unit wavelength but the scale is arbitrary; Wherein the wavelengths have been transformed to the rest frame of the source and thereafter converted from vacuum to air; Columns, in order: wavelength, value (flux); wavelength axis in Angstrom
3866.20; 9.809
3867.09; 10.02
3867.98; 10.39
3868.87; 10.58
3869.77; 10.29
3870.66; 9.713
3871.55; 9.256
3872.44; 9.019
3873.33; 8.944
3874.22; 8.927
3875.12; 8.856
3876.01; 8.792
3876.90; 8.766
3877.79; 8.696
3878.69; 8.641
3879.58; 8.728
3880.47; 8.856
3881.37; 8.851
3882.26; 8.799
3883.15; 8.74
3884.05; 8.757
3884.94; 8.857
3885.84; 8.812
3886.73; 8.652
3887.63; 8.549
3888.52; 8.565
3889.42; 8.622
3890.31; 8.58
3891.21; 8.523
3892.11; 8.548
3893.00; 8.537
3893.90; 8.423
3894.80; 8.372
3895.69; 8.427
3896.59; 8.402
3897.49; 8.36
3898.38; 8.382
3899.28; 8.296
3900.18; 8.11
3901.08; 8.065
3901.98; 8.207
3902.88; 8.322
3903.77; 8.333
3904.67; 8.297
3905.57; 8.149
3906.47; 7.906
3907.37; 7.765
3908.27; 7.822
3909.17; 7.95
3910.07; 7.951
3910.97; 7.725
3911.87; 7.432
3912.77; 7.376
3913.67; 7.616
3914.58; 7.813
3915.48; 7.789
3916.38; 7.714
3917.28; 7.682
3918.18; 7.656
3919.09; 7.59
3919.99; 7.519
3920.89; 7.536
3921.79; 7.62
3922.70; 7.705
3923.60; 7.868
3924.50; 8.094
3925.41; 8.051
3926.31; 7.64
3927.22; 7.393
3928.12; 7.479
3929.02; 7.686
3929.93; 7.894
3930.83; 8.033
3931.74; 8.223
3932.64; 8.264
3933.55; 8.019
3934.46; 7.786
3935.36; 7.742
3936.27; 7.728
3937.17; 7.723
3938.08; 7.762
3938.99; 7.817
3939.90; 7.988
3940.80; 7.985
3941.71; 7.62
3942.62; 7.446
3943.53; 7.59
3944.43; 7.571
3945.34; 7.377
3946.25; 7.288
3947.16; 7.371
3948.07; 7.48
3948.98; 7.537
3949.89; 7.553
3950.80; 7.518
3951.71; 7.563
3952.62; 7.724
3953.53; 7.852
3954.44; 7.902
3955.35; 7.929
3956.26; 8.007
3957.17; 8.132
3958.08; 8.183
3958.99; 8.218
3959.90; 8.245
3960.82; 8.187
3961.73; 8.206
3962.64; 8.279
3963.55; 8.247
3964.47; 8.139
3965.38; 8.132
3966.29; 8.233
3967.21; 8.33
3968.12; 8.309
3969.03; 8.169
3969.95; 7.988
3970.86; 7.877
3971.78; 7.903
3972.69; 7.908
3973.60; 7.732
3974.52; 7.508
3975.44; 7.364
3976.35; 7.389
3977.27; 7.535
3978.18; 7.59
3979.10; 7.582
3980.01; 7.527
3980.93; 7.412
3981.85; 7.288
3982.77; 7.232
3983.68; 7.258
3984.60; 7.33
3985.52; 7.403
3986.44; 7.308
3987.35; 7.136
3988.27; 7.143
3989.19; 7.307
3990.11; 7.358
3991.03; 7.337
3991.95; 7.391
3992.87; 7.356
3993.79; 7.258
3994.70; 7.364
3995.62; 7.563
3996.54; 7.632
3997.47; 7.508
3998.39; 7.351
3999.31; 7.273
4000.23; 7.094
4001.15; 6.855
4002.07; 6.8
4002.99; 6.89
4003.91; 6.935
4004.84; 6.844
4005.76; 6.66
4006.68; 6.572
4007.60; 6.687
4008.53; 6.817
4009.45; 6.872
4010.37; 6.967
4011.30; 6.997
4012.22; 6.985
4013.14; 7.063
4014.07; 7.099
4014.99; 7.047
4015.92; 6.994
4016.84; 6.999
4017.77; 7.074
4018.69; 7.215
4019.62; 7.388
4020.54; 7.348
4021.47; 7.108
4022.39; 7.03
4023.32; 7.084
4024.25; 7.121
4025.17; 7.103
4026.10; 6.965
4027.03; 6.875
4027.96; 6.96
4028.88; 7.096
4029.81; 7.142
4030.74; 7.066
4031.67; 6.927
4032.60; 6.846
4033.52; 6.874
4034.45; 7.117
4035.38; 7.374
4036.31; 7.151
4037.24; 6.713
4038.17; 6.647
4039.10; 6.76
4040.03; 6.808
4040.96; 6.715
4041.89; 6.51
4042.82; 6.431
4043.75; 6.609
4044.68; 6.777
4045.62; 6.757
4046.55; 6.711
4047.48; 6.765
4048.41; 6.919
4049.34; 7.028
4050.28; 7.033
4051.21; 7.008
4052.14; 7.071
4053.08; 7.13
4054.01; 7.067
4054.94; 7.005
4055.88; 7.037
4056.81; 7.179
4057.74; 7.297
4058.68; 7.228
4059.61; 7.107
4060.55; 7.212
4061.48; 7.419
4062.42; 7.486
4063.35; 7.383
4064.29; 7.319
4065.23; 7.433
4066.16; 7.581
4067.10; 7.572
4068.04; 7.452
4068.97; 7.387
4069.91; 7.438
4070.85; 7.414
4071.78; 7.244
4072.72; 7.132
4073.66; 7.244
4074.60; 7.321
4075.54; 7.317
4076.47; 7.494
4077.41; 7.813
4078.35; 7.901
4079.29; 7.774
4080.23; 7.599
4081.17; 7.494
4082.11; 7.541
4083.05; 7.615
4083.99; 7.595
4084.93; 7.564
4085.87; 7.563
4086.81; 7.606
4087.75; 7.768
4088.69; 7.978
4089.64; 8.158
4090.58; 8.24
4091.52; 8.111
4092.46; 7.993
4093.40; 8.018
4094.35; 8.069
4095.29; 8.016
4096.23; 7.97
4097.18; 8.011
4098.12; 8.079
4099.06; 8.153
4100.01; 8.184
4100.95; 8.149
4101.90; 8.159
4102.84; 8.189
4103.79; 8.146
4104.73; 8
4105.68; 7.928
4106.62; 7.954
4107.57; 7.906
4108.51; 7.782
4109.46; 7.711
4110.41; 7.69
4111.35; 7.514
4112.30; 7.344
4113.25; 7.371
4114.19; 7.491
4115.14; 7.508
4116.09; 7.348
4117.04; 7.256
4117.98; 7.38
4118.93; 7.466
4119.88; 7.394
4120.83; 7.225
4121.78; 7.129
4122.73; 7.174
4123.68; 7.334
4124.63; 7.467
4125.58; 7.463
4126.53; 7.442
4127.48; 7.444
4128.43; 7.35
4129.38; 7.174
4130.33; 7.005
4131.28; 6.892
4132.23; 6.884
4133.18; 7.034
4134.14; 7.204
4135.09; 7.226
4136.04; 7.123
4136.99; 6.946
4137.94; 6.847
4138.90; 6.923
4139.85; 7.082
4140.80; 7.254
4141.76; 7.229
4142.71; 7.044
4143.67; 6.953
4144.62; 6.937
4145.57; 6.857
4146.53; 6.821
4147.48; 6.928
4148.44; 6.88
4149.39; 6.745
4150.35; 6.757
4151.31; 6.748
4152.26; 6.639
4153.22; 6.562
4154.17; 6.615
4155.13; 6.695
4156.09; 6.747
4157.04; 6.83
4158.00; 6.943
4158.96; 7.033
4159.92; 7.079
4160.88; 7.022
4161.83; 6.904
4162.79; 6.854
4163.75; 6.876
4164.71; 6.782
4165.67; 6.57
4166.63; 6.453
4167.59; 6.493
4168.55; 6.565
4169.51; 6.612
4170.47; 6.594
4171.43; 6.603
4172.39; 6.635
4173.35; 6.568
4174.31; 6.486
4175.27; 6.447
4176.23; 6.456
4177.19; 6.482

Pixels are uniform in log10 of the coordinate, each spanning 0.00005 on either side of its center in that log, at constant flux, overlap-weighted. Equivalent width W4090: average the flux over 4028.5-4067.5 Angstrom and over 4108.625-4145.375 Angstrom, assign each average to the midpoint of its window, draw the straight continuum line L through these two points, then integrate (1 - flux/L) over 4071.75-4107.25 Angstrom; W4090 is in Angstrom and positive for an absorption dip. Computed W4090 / -3.39 Angstrom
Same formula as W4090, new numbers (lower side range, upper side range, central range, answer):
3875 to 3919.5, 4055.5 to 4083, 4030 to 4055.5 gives 2.2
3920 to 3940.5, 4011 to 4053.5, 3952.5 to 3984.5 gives -1.6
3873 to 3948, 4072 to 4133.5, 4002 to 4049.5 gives 5.4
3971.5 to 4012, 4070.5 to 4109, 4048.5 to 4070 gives 1.1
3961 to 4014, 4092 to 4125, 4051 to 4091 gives 1.0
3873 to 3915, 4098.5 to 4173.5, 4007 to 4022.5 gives 1.5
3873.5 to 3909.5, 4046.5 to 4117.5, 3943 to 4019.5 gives 5.5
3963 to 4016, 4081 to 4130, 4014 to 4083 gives 3.7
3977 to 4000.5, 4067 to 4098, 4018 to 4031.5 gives 0.7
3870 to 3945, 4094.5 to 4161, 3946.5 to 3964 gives 0.2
